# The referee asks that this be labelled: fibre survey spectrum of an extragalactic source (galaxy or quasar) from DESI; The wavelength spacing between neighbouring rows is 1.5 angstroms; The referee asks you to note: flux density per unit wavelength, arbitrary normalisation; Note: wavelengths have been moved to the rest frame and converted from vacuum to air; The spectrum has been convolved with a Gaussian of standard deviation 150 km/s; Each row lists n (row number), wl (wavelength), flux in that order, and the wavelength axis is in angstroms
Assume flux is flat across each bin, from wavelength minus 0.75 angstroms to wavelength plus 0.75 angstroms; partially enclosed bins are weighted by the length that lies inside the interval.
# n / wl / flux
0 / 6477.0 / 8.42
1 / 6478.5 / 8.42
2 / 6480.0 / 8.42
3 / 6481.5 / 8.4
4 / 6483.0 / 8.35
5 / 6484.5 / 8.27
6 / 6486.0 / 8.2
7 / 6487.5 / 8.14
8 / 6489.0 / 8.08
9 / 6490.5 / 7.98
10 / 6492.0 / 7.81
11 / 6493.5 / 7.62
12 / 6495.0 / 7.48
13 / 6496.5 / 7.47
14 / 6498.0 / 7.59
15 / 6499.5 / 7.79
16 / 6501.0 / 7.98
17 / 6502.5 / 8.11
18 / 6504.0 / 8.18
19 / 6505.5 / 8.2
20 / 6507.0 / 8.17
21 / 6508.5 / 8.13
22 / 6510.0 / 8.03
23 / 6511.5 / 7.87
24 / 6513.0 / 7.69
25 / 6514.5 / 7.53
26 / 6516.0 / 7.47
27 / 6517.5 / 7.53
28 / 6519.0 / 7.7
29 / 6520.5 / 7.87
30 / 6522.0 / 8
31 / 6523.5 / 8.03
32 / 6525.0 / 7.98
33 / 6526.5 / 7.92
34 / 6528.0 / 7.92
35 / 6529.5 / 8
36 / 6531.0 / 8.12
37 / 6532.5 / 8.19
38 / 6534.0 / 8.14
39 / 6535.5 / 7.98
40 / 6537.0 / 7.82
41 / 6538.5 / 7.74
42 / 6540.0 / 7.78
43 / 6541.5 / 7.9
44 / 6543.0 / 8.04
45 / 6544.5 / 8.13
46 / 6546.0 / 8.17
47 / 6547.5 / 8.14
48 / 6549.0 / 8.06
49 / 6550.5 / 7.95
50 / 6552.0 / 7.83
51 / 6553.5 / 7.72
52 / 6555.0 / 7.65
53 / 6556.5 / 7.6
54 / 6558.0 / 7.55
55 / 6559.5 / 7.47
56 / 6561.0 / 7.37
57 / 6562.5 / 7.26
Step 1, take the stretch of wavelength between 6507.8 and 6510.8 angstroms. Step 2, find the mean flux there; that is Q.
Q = 8.08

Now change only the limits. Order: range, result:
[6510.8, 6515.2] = 7.7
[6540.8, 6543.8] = 7.97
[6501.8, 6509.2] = 8.16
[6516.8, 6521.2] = 7.7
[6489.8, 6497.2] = 7.67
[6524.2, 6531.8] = 7.99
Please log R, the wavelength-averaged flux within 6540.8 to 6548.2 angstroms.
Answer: 8.08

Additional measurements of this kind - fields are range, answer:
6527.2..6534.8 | 8.07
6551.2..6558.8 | 7.67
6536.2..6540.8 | 7.78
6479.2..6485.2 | 8.36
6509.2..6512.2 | 7.95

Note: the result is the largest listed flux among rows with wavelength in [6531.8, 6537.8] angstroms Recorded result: 8.19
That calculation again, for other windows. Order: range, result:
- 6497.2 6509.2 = 8.2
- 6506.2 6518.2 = 8.17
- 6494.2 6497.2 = 7.48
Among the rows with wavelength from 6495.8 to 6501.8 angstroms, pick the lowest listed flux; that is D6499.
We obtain 7.47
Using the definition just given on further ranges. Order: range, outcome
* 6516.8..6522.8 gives 7.53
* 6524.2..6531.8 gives 7.92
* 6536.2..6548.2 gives 7.74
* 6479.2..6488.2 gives 8.14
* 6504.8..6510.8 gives 8.03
